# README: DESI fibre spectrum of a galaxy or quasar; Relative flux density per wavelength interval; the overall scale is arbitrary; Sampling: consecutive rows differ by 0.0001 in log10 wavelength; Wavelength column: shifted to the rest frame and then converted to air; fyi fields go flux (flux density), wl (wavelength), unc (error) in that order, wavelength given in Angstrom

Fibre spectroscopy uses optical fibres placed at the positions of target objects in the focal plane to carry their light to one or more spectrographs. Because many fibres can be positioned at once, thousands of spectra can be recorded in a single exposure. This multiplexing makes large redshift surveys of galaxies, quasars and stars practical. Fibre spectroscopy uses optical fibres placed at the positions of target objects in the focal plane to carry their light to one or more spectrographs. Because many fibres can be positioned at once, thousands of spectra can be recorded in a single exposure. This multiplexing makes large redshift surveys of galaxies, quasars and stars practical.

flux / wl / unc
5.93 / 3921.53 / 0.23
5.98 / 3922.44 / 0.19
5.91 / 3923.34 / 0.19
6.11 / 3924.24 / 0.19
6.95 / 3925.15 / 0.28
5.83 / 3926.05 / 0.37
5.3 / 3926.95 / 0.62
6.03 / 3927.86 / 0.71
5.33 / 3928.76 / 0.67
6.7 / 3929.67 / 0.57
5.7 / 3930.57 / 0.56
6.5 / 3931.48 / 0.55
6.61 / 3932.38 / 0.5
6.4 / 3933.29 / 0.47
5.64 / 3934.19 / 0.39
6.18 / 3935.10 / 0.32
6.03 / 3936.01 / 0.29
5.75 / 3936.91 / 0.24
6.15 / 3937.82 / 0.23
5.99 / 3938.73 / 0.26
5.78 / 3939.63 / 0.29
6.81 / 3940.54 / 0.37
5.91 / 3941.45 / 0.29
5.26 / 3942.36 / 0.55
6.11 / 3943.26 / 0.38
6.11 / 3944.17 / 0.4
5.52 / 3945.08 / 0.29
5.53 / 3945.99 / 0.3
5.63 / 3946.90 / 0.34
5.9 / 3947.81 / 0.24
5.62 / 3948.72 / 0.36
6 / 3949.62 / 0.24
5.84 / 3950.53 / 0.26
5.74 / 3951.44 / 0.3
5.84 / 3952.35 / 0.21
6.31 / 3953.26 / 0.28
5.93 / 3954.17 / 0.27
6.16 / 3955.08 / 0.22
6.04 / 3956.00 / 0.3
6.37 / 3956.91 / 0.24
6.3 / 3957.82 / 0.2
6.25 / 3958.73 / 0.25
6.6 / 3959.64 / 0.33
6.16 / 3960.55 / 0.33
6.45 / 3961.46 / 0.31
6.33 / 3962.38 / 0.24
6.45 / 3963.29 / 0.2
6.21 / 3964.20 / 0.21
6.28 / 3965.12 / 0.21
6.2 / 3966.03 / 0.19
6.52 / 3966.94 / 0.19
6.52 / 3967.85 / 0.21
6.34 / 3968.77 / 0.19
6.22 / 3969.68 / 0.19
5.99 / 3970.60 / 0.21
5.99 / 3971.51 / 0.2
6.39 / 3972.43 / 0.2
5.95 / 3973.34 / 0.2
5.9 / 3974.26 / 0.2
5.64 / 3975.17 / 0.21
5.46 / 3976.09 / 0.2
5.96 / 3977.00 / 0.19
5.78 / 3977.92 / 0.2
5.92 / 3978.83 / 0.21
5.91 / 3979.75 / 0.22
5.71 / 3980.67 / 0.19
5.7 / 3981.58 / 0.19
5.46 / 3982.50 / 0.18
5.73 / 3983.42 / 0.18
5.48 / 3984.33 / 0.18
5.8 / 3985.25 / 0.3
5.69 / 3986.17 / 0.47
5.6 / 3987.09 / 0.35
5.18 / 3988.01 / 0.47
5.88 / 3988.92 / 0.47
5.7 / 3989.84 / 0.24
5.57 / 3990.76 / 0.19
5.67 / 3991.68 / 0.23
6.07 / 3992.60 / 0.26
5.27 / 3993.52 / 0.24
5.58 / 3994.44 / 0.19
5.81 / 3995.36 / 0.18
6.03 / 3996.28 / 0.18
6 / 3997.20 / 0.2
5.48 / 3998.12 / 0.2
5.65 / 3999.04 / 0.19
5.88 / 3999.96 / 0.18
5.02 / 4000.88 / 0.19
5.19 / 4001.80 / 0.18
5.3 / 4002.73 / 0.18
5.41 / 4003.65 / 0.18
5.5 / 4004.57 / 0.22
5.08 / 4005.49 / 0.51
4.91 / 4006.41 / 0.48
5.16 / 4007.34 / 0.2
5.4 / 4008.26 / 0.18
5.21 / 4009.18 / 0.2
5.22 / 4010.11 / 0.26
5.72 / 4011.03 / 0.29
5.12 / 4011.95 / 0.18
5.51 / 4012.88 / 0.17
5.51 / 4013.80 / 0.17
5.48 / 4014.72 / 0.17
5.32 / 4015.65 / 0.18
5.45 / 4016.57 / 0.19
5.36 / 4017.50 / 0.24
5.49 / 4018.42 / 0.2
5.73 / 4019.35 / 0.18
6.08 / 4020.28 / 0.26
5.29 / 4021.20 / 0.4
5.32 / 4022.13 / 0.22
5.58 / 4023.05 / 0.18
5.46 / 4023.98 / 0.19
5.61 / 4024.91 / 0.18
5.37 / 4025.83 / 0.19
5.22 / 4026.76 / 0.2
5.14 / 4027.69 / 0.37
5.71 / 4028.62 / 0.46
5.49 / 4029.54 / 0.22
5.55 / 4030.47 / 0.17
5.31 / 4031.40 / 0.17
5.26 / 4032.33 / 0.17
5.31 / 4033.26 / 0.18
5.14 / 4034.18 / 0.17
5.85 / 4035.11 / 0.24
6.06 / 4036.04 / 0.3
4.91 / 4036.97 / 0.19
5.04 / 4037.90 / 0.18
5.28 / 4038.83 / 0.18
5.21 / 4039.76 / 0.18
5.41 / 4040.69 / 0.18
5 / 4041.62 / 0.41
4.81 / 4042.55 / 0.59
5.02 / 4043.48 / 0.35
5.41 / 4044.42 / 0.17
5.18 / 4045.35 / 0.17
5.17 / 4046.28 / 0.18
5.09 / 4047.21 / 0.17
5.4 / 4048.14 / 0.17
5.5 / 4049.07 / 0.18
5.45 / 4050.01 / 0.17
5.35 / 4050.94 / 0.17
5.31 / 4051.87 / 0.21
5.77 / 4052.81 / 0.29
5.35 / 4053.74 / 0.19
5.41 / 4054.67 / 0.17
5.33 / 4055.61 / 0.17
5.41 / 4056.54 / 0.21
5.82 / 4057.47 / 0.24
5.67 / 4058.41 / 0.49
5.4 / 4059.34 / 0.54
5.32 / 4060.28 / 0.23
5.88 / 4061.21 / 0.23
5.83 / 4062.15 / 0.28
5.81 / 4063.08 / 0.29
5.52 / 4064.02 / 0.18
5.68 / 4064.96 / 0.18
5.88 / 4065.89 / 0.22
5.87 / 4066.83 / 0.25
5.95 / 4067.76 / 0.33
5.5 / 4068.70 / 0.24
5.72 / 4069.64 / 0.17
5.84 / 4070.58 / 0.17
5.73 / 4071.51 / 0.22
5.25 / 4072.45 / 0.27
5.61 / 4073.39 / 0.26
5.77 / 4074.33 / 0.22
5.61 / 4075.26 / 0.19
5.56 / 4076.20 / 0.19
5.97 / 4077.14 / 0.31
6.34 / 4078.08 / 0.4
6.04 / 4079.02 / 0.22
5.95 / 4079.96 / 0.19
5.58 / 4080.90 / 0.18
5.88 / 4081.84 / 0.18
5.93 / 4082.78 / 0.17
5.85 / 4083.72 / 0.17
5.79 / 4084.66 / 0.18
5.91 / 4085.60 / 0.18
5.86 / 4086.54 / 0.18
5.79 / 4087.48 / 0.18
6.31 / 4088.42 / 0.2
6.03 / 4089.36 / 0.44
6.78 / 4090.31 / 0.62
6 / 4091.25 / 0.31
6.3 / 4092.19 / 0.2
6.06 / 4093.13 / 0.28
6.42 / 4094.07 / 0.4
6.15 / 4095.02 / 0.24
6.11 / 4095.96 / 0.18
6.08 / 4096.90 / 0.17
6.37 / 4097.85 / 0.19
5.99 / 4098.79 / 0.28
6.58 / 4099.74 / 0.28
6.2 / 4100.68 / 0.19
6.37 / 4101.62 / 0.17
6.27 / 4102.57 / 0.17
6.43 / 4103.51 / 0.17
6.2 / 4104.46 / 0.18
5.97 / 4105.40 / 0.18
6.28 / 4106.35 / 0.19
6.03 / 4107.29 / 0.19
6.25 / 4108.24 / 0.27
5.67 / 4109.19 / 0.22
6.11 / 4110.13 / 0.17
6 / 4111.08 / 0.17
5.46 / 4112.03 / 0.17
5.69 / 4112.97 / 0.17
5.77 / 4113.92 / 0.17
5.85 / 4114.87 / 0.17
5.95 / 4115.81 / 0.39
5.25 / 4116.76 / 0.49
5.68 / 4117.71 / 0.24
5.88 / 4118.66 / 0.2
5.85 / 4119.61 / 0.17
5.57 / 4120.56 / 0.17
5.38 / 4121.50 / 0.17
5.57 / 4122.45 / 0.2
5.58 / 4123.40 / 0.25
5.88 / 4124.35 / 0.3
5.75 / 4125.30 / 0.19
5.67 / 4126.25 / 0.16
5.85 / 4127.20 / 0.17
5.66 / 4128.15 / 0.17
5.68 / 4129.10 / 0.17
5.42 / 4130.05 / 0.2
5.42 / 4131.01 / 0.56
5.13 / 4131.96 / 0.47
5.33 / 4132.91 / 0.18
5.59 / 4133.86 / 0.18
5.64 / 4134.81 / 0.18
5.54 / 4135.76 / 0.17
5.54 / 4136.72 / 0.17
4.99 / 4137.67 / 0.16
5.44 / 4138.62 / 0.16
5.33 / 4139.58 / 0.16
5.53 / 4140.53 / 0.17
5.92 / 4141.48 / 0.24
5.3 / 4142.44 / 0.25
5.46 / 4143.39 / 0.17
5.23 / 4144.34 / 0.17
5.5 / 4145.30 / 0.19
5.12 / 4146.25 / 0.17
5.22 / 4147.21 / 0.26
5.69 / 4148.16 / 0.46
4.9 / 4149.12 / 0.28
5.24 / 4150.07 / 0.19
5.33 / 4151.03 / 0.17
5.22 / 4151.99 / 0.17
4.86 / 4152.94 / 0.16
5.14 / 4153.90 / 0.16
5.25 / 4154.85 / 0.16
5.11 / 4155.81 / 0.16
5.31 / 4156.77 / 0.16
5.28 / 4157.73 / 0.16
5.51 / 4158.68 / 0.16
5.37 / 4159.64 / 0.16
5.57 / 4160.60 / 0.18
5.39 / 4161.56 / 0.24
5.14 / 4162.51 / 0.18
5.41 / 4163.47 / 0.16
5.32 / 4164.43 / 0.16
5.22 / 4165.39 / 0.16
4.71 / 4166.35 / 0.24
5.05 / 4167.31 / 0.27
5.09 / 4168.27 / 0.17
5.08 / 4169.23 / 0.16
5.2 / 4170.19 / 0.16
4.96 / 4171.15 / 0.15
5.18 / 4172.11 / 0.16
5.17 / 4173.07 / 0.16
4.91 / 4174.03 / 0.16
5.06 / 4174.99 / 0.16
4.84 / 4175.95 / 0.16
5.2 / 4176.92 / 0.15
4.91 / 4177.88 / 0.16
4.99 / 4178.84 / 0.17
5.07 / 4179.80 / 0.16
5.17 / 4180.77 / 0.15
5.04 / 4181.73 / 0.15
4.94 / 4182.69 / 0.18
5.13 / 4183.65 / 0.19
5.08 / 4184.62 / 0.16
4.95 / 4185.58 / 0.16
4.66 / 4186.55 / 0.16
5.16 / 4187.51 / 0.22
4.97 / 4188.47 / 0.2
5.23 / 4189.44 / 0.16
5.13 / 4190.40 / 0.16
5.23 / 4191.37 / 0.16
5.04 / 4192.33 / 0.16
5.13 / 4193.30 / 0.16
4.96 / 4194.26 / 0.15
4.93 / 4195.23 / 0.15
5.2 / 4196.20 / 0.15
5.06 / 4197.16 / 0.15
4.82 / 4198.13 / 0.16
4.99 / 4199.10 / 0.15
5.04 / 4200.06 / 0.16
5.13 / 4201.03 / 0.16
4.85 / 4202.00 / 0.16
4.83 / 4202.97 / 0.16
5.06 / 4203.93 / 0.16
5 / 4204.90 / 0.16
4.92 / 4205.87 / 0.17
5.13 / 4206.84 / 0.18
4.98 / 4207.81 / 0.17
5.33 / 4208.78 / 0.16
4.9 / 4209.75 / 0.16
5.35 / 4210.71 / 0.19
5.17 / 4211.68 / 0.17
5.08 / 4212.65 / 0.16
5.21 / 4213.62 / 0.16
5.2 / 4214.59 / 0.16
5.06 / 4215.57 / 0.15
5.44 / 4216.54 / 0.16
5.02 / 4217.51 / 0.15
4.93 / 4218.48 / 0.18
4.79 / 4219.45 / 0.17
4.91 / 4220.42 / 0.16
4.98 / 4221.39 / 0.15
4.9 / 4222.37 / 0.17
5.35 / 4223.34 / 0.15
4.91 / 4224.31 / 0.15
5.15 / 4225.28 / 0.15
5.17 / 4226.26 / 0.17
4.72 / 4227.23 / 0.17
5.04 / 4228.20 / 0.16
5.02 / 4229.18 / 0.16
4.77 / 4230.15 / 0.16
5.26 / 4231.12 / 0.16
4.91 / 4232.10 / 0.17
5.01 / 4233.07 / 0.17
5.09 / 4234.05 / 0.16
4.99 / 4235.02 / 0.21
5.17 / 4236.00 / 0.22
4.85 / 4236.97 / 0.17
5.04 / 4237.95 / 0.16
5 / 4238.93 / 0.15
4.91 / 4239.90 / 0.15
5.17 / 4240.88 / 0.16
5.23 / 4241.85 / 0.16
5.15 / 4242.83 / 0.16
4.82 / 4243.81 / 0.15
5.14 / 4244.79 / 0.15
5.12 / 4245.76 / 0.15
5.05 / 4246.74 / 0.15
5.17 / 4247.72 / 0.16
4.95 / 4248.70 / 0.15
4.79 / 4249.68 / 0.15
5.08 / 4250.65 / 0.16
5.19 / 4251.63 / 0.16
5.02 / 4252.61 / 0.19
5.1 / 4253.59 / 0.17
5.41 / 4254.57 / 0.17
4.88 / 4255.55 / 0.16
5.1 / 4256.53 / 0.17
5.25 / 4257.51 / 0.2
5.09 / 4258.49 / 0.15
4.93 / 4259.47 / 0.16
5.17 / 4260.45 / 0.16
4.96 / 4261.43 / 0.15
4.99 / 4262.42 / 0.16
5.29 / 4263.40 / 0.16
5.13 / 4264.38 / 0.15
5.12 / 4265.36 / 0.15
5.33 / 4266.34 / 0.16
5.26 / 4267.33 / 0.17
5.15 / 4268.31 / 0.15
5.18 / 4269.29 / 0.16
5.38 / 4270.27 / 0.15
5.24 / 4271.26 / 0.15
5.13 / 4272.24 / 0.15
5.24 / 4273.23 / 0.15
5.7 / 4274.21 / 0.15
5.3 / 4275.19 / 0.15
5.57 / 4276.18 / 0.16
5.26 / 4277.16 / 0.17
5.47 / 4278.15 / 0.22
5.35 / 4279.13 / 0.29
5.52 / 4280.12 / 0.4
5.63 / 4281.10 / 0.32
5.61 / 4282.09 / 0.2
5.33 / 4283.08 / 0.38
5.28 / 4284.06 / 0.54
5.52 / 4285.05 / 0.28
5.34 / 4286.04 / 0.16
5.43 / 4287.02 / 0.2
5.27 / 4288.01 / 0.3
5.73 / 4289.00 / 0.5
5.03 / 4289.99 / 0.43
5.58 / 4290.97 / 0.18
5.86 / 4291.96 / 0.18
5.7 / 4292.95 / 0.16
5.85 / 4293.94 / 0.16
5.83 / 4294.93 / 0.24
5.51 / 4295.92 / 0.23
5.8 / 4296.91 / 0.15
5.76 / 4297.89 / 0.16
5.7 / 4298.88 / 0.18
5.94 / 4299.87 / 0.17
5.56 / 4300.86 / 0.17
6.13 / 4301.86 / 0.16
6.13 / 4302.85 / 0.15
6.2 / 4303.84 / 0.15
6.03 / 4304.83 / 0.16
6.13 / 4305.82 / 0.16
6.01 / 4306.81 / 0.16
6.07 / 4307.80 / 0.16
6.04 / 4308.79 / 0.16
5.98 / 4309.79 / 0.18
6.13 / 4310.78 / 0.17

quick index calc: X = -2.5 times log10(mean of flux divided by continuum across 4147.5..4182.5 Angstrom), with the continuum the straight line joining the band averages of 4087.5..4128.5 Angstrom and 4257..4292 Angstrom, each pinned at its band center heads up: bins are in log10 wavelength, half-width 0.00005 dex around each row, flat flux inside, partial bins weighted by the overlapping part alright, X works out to 0.12 mag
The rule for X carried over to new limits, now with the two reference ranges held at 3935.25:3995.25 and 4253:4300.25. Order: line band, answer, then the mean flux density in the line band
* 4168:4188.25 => 0.11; 5.04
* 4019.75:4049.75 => 0.09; 5.35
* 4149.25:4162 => 0.07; 5.26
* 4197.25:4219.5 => 0.09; 5.06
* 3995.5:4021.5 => 0.08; 5.45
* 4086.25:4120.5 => -0.07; 6.05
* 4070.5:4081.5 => -0.01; 5.77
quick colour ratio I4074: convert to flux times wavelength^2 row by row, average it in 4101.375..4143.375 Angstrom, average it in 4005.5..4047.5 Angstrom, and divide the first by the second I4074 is 1.1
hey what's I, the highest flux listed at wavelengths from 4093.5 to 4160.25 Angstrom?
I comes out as 6.58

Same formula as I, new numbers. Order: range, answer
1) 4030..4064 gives 6.06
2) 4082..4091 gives 6.78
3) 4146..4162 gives 5.69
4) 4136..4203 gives 5.92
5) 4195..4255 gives 5.44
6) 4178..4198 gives 5.23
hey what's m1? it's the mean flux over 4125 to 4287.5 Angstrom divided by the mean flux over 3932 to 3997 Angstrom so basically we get 0.9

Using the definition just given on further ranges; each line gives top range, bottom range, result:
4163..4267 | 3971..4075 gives 0.92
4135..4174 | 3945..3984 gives 0.88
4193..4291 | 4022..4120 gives 0.90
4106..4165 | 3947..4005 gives 0.94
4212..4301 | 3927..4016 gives 0.90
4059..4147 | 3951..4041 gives 1.02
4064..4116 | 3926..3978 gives 0.99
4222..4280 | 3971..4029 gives 0.92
